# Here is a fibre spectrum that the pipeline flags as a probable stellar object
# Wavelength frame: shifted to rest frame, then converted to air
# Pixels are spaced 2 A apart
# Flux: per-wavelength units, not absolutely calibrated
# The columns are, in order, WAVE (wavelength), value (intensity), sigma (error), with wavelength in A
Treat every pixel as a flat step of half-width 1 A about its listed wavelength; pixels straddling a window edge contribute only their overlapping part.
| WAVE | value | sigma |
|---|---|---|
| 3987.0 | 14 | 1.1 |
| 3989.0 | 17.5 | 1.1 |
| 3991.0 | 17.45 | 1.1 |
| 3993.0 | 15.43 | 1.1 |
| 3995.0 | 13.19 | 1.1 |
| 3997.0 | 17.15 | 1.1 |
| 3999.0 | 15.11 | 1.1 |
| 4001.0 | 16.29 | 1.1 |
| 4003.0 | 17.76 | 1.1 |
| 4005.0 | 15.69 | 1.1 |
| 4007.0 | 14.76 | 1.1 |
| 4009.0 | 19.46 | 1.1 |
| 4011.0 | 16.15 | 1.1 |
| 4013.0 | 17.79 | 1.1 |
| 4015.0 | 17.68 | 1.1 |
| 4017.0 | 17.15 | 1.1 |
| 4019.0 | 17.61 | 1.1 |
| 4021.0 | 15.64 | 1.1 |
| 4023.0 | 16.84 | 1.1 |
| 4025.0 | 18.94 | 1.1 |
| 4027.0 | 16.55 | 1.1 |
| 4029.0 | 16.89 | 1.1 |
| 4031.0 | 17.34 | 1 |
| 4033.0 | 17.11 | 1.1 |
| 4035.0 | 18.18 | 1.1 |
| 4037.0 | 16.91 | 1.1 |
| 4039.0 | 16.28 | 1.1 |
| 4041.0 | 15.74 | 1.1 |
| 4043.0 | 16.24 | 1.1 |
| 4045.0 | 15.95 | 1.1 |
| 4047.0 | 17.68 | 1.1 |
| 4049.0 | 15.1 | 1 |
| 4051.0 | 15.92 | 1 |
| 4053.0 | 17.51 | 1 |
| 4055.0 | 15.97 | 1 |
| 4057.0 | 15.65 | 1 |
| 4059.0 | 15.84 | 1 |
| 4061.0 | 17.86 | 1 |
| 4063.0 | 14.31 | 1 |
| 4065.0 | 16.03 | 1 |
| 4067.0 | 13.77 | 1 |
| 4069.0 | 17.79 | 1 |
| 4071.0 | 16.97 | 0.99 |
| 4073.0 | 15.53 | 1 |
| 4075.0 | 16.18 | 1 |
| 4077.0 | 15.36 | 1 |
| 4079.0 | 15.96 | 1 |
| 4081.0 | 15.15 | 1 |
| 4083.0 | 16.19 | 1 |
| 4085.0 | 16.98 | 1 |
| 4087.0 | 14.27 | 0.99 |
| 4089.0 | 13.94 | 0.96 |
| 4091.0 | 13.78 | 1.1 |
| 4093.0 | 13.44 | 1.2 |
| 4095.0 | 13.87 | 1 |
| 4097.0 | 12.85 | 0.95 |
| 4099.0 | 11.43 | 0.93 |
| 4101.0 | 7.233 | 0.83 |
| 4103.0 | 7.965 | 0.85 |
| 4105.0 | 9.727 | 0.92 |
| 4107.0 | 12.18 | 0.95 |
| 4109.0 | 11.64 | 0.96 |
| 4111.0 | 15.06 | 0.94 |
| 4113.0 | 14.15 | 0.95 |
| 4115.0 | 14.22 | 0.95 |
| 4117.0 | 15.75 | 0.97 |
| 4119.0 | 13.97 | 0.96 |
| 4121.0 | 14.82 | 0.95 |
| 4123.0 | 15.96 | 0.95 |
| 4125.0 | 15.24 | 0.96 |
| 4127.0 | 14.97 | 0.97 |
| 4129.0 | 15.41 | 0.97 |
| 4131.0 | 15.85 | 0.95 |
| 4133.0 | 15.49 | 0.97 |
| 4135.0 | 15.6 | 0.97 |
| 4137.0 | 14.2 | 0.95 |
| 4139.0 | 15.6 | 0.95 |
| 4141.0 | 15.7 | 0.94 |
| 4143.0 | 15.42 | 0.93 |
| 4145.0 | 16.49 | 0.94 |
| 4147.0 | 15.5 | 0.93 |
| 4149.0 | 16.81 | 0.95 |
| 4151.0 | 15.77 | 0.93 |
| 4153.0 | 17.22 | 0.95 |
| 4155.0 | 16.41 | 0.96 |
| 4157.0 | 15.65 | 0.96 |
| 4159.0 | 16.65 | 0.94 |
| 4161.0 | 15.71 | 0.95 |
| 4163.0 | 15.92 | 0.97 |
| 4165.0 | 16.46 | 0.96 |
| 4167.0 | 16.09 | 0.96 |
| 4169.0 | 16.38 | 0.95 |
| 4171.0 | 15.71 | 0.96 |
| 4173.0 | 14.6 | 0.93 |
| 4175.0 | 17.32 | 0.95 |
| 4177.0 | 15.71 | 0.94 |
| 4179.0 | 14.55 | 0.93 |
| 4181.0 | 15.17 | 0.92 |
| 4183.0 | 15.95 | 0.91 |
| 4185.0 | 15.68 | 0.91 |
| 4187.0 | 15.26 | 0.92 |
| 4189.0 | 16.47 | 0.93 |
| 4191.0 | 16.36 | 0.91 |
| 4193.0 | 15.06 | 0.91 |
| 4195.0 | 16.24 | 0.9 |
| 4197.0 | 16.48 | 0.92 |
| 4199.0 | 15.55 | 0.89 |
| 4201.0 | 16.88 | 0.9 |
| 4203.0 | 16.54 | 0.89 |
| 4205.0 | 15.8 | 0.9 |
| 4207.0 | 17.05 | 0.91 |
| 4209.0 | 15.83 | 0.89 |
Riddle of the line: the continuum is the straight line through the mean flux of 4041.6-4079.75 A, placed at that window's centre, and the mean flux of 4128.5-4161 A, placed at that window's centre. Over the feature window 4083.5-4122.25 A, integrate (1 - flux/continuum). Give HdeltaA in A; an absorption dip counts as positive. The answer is 7.0 A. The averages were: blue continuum 16.1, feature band 13.1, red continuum 15.9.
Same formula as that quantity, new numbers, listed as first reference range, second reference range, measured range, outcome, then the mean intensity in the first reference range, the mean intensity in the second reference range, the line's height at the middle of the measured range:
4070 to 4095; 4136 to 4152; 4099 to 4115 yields 4.2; 15.3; 15.7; 15.4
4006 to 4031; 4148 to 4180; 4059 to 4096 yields 2.8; 17.1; 16.1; 16.7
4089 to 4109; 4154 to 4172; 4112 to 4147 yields -3.9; 11.5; 16.1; 13.7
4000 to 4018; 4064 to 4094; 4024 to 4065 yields -1.0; 17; 15.4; 16.2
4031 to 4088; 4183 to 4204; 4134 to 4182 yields 0.7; 16.2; 16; 16.1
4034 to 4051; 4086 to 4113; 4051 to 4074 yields -1.8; 16.5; 12.2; 15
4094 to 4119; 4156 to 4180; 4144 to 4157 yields -1.3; 12.2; 15.9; 14.9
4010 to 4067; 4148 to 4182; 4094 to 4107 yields 4.5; 16.6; 16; 16.3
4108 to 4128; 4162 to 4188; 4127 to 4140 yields -0.4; 14.6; 15.8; 14.9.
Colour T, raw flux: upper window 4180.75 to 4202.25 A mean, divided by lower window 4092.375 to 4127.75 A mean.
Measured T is 1.23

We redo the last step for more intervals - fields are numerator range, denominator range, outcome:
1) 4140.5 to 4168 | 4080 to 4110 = 1.27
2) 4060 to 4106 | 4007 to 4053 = 0.84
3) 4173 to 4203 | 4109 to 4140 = 1.06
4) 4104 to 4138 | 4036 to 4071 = 0.89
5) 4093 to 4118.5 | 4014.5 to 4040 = 0.71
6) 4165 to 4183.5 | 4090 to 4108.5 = 1.38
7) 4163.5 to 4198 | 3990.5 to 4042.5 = 0.95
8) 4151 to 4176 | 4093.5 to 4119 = 1.32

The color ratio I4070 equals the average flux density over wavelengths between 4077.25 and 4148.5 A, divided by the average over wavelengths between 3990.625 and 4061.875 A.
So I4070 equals 0.85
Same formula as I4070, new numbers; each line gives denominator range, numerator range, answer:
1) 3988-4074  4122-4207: 0.96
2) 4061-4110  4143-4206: 1.15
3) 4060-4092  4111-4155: 0.99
